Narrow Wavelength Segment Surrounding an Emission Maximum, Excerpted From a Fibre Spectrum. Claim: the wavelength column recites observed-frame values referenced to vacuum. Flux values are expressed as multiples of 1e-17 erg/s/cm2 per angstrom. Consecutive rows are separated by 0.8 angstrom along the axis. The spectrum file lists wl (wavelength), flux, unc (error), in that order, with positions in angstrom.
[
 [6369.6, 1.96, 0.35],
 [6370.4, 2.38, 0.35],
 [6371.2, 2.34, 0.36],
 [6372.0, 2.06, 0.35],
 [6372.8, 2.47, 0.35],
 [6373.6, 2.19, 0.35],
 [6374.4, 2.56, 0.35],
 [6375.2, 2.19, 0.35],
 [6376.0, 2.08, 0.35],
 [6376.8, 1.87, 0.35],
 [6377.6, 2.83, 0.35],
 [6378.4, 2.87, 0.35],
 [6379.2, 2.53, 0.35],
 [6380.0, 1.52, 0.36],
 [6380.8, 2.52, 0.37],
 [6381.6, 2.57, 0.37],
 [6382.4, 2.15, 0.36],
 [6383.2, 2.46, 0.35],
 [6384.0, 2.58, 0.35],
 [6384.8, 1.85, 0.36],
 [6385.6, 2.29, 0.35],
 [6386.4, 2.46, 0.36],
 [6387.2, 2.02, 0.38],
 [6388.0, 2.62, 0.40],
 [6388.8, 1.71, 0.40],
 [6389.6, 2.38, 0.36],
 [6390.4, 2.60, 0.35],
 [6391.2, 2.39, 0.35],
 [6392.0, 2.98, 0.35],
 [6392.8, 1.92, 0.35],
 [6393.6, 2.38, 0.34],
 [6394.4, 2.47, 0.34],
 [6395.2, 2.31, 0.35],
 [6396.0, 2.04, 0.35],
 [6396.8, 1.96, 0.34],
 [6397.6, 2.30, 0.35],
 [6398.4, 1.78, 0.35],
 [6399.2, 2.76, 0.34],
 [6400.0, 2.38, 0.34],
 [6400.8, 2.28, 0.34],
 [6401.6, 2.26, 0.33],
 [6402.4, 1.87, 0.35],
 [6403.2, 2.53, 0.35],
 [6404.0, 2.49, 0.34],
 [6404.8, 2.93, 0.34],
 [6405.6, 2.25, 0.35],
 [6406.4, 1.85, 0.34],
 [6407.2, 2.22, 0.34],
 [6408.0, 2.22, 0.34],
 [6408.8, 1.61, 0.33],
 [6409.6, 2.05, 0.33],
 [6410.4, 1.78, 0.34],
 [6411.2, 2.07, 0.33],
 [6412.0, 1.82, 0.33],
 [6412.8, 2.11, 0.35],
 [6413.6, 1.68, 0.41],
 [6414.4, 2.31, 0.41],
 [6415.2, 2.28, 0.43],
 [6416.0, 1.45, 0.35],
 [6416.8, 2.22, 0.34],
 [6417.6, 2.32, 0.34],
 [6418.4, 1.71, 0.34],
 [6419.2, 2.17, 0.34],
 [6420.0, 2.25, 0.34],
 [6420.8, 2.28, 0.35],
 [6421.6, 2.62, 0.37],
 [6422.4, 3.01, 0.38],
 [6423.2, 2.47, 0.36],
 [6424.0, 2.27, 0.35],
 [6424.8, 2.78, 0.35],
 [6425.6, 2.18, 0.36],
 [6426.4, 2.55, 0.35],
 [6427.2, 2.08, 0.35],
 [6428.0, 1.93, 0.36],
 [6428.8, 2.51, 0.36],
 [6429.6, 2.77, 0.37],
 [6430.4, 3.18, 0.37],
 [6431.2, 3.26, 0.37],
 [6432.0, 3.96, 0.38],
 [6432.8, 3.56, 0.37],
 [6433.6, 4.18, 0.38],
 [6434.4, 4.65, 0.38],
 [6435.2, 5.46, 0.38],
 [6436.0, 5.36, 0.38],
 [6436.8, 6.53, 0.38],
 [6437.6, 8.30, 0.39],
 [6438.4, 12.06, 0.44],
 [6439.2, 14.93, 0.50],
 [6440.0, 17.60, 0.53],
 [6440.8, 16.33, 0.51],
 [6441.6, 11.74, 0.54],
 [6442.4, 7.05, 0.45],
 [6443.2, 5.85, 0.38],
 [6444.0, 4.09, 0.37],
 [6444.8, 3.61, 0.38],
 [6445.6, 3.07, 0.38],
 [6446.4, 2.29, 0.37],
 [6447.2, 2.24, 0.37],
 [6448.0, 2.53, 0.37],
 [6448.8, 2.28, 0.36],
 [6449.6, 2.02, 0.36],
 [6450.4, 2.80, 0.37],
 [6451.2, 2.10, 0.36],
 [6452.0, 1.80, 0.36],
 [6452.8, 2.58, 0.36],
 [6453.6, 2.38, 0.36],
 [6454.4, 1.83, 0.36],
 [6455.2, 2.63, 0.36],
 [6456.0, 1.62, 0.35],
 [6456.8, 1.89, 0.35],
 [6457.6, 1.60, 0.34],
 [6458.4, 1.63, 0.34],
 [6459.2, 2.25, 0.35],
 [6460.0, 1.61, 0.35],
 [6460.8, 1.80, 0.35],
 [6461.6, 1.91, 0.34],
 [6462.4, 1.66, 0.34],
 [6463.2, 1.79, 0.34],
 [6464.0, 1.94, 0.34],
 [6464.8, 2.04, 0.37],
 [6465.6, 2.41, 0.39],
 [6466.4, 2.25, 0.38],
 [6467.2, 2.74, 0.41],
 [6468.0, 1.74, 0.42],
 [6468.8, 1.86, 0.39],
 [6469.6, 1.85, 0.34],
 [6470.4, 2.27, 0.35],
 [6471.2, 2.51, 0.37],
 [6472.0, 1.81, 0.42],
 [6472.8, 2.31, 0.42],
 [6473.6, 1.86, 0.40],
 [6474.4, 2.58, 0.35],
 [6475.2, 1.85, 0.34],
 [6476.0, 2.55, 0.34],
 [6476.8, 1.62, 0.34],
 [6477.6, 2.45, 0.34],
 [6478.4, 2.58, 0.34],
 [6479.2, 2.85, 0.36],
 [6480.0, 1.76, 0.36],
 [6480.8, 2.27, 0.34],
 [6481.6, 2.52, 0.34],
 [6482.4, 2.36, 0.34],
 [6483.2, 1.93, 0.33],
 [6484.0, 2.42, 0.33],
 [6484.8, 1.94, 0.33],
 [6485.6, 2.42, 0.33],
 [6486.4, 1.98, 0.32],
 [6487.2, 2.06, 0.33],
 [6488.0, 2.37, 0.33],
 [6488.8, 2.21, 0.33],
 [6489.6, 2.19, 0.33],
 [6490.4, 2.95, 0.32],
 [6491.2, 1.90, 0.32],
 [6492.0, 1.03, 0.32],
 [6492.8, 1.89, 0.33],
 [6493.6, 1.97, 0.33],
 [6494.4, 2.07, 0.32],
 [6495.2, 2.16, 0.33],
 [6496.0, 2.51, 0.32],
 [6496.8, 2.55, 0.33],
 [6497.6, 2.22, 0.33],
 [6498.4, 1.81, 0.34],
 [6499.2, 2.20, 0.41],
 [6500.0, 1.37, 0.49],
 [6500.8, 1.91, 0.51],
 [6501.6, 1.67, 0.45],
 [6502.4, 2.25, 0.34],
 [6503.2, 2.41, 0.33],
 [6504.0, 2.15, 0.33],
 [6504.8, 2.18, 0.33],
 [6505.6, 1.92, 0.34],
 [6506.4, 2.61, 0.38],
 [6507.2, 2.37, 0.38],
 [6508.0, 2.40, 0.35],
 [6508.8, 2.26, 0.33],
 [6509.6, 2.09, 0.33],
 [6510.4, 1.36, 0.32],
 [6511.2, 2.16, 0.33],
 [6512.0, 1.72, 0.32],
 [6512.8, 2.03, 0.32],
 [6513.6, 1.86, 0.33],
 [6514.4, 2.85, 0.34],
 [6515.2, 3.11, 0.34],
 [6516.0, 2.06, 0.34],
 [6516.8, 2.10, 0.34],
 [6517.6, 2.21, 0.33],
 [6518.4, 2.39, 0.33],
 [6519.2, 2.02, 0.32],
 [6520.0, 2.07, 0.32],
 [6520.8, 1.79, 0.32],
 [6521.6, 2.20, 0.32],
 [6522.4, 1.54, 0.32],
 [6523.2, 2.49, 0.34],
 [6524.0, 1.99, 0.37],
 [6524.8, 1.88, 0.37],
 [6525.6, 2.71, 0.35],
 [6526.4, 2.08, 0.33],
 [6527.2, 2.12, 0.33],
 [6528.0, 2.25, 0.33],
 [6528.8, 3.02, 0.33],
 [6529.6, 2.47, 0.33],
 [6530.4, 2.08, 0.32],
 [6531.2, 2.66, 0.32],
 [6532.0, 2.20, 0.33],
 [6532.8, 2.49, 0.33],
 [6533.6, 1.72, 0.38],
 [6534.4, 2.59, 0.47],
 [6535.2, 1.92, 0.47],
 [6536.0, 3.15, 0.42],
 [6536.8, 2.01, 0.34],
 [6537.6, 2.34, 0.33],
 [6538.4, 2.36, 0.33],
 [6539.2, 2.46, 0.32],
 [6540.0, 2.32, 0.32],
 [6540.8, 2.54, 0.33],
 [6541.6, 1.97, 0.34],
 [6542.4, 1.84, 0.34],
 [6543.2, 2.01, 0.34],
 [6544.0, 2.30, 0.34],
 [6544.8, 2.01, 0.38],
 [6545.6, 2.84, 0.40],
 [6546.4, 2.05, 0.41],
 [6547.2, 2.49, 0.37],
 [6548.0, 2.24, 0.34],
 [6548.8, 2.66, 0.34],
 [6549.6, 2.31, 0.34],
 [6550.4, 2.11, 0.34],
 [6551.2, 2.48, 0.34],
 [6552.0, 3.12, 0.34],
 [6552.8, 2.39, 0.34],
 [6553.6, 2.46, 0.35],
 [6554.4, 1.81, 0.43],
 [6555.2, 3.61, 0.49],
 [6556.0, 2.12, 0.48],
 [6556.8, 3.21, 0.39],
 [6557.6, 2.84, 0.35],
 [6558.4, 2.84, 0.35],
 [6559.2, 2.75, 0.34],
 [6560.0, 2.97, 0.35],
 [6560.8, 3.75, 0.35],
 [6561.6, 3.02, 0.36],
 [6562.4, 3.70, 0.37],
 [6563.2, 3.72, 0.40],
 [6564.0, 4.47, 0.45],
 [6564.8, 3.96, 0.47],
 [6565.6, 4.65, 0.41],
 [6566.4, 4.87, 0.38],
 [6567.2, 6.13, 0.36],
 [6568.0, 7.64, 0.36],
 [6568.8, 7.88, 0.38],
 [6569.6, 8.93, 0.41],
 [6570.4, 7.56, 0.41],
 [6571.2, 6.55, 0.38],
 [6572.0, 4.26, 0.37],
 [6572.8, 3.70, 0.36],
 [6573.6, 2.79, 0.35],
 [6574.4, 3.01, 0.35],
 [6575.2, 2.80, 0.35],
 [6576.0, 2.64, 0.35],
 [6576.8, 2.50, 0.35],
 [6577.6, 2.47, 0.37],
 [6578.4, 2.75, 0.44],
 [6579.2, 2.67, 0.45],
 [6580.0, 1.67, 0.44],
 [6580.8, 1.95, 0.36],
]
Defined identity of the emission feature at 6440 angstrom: H-beta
